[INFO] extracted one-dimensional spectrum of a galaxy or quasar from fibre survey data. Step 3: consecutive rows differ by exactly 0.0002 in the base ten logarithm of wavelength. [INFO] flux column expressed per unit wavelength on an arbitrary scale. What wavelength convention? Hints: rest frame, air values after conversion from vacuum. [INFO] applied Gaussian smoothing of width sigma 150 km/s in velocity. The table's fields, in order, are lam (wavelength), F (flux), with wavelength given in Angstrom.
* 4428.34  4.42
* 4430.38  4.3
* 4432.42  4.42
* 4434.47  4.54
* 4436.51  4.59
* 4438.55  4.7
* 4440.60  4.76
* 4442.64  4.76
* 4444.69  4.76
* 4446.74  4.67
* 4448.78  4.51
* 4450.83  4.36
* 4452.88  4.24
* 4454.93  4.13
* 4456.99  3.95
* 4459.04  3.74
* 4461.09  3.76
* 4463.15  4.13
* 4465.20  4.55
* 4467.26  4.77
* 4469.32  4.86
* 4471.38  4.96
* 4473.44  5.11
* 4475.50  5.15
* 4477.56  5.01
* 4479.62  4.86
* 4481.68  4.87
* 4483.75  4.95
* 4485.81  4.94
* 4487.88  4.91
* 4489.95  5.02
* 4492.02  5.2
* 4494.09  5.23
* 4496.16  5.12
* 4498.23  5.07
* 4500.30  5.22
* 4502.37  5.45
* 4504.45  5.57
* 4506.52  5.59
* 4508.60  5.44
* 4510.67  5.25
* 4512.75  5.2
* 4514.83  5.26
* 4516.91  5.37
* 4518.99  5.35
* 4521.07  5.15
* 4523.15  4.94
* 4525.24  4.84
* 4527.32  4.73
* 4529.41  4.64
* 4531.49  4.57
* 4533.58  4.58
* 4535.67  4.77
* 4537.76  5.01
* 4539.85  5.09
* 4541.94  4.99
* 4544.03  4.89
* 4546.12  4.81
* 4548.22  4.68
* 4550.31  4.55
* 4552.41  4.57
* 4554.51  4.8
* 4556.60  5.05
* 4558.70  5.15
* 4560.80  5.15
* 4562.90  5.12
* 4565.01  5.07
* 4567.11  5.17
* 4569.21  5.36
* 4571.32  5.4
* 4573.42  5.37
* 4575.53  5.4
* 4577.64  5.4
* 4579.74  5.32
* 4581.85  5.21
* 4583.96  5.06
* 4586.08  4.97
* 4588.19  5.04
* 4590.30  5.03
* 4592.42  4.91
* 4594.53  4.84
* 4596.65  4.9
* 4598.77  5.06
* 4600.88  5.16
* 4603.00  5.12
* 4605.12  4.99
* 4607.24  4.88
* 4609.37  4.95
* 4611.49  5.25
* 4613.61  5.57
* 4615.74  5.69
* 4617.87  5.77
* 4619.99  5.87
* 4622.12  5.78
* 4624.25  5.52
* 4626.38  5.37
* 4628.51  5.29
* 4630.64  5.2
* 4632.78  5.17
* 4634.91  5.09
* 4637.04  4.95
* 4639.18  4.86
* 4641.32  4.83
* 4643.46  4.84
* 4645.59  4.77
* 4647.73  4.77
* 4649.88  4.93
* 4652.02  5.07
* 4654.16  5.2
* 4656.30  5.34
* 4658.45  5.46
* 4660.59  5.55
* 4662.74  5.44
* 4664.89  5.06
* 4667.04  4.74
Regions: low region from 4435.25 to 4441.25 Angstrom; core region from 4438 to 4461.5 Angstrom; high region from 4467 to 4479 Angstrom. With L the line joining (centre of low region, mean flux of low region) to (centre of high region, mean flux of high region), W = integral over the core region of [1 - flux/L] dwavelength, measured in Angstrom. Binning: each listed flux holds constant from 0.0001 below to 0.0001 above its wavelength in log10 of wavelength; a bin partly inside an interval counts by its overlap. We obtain 1.98 Angstrom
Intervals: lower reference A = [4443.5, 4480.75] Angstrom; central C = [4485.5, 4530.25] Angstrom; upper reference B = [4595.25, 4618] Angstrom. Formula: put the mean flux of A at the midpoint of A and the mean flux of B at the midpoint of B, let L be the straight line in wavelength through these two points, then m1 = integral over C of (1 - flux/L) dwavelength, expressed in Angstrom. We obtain -4.0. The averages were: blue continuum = 4.53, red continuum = 5.18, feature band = 5.16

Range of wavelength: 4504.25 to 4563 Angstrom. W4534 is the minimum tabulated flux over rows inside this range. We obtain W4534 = 4.55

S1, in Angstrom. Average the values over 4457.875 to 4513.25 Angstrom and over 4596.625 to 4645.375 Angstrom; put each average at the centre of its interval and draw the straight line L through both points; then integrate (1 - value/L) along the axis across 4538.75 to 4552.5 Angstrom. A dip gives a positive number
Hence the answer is 0.7 Angstrom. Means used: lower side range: 4.96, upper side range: 5.22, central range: 4.81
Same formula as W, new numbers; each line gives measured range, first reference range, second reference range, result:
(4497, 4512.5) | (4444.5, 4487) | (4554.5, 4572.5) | -1.7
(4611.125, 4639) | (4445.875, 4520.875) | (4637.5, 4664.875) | -2.0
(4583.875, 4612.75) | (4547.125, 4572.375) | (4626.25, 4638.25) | 0.4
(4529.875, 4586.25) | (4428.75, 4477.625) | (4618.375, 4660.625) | -1.3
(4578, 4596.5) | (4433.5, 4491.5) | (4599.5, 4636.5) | 0.5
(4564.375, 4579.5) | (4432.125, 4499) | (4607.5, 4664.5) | -0.9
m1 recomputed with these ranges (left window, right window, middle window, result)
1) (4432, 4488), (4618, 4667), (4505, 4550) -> -1.72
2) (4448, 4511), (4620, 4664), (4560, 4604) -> -0.78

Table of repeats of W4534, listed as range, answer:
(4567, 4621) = 4.84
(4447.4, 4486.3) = 3.74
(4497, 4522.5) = 5.07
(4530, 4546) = 4.57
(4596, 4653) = 4.77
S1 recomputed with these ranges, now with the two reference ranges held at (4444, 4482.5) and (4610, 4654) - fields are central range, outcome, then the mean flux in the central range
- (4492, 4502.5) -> -1.2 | 5.2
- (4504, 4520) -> -2.1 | 5.37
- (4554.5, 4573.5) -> -0.9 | 5.18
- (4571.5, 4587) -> -0.8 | 5.26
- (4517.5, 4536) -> -0.2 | 4.86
